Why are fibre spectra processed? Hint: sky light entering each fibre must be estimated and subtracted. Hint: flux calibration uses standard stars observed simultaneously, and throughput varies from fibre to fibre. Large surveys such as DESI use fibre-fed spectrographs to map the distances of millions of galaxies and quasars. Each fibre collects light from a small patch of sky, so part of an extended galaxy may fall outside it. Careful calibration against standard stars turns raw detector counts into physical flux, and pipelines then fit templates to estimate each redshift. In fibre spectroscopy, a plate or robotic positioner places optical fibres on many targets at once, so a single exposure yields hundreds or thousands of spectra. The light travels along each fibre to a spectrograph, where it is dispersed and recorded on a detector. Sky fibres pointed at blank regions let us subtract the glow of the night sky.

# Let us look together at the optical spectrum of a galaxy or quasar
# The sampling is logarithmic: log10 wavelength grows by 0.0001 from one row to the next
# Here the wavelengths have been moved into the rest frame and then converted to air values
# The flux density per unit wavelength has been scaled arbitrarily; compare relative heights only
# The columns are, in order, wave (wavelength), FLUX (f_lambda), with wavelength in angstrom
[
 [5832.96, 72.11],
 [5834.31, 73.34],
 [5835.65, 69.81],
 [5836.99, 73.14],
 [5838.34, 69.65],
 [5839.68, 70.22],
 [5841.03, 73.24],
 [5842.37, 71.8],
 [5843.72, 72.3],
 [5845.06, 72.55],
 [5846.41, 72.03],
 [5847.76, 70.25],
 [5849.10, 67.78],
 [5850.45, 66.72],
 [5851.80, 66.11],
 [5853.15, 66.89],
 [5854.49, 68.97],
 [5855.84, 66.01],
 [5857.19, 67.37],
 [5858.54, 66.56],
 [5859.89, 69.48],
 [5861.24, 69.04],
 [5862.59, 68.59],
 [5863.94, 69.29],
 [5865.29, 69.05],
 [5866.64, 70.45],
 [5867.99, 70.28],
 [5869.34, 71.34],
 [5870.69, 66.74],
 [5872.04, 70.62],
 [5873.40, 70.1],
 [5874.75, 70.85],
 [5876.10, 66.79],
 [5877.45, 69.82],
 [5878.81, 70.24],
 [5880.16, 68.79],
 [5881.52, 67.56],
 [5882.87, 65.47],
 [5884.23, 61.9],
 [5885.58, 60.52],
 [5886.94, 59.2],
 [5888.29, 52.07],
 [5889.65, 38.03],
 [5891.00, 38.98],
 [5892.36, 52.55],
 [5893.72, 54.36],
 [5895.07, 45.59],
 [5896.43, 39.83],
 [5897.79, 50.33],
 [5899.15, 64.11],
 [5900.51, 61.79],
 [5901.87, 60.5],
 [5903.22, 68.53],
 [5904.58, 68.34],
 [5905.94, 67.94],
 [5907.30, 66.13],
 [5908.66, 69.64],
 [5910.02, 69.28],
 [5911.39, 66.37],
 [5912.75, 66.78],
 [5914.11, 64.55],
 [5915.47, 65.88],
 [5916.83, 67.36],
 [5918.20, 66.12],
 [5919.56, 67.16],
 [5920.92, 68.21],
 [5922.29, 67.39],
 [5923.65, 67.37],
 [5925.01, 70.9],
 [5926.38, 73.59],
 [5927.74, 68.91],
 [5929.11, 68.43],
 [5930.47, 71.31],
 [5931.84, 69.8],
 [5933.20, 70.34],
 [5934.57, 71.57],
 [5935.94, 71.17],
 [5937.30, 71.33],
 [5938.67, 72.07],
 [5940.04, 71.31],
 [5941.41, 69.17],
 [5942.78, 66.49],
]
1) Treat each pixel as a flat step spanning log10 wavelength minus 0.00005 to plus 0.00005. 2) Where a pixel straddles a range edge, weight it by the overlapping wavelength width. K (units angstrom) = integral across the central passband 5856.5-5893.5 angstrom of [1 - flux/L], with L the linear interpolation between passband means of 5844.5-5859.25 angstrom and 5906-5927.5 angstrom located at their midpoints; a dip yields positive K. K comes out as 2.02 angstrom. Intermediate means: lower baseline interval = 68.2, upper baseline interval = 67.8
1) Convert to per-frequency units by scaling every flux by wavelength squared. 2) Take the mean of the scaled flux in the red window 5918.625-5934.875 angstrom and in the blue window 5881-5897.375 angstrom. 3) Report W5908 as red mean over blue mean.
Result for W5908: 1.3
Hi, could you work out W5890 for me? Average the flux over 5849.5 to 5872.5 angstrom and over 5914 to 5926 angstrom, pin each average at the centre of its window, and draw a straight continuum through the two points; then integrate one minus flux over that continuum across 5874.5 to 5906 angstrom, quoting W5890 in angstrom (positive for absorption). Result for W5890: 4.15 angstrom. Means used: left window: 68.4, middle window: 59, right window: 67.5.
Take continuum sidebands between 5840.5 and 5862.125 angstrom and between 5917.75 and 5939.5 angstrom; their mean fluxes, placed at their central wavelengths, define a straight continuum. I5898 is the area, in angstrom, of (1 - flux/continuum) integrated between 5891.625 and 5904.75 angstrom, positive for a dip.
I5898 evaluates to 2.5 angstrom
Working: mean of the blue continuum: 69.2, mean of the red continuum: 69.8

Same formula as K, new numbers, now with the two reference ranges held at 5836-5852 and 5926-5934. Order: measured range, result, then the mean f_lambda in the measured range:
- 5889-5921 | 4.62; 60.2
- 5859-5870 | 0.14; 69.6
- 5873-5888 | 0.94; 66.1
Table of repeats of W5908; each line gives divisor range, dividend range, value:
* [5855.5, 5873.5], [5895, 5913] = 0.91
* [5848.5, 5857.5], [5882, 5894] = 0.81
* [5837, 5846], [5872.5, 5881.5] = 0.98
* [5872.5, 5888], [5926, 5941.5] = 1.09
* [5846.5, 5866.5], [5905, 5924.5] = 1.01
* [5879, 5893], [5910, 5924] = 1.18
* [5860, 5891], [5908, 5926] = 1.05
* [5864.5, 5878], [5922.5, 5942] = 1.03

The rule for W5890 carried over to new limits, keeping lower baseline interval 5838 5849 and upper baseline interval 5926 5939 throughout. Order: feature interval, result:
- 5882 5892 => 2.4 angstrom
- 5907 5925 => 0.9 angstrom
